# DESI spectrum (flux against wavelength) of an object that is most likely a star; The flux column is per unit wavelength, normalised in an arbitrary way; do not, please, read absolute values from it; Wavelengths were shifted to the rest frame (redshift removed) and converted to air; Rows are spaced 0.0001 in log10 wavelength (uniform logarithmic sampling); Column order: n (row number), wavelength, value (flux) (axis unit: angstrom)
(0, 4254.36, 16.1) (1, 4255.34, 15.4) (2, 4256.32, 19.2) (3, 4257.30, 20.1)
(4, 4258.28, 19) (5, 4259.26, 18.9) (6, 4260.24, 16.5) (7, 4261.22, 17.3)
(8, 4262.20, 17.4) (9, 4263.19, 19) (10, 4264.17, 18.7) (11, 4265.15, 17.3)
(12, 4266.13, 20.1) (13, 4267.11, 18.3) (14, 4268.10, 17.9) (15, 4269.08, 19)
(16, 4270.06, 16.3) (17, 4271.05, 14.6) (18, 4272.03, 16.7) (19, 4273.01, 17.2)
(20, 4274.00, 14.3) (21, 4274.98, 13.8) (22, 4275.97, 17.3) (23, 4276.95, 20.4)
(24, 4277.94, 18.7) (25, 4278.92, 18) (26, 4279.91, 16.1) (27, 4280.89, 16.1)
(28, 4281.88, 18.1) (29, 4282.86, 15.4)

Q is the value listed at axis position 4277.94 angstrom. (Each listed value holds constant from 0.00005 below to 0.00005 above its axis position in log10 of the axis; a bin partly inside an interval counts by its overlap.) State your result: 18.7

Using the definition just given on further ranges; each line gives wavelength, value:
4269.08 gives 19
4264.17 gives 18.7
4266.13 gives 20.1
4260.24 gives 16.5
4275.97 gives 17.3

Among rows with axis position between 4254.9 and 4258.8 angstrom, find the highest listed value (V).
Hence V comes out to 20.1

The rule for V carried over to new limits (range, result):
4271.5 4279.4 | 20.4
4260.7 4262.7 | 17.4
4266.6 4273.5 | 19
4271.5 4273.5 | 17.2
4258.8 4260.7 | 18.9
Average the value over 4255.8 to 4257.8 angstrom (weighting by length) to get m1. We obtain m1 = 19.6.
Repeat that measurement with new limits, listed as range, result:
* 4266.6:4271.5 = 17.2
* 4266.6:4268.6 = 18.1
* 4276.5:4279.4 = 19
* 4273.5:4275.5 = 14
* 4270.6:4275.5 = 15.3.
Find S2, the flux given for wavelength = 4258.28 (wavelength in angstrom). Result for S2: 19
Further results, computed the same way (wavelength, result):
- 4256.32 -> 19.2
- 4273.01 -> 17.2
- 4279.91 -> 16.1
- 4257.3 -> 20.1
